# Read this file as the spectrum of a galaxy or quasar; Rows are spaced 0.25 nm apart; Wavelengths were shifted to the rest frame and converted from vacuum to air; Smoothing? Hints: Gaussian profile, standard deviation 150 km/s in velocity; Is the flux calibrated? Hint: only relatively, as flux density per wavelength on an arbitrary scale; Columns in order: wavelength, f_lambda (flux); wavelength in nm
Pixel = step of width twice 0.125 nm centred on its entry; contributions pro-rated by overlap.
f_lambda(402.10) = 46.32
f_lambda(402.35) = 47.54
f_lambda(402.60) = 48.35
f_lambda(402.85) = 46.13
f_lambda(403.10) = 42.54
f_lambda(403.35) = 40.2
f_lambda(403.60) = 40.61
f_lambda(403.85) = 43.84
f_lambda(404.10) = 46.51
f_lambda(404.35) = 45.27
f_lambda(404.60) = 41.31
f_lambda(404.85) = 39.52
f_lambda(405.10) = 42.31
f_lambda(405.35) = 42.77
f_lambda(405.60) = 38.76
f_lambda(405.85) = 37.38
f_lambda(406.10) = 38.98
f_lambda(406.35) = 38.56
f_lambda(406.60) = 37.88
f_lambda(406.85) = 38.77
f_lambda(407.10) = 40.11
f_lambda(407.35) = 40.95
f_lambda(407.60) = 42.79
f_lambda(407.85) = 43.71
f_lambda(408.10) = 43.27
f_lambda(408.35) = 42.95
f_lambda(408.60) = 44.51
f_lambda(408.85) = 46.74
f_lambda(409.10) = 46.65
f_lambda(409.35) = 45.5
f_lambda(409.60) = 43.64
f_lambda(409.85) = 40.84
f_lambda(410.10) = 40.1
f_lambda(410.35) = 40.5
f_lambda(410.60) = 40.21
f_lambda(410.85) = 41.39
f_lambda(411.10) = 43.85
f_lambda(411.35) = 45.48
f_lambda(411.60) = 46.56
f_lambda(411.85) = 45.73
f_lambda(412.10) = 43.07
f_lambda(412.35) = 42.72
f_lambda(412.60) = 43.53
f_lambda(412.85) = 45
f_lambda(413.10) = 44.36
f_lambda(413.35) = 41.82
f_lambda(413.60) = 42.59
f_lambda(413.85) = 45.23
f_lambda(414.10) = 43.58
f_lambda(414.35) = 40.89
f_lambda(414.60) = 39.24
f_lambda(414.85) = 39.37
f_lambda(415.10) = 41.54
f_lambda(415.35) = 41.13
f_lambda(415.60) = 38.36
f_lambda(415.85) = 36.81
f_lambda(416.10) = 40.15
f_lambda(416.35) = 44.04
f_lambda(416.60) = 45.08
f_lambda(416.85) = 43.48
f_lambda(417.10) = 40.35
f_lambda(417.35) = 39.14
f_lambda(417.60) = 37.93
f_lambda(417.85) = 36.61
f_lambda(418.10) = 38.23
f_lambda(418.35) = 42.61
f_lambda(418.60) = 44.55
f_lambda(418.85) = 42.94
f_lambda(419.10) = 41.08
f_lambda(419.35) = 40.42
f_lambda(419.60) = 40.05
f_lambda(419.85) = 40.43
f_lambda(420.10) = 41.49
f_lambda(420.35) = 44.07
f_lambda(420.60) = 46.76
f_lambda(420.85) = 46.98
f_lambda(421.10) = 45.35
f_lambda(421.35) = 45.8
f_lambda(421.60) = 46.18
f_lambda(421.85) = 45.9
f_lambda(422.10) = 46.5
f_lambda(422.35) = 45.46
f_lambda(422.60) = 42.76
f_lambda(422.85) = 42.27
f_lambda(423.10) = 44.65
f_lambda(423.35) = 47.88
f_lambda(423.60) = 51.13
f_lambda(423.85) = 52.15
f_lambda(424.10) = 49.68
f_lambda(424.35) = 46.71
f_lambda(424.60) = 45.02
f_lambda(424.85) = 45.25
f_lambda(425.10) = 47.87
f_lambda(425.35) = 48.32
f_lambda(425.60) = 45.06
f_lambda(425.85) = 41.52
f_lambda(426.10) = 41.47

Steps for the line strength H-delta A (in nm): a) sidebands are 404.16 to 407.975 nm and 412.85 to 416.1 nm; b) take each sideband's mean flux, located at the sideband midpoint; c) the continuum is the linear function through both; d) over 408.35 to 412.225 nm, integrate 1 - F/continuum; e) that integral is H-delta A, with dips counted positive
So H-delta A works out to -0.25 nm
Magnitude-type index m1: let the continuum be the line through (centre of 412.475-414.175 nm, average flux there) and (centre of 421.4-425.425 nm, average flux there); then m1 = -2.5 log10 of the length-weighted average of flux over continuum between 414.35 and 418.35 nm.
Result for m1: 0.11 mag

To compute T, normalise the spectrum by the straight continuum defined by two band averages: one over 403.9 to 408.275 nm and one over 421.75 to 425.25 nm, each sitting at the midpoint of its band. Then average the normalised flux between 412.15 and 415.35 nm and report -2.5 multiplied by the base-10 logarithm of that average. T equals 0.03 mag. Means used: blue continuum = 41.2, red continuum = 46.7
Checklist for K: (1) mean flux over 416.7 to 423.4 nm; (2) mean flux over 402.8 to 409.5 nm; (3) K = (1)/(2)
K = 1.02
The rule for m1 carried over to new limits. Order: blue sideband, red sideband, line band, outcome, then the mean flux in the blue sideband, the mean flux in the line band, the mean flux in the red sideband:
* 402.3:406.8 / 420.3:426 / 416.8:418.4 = 0.14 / 42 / 39.5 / 46.2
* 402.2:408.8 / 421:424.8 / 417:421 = 0.10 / 42.2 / 41.5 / 46.5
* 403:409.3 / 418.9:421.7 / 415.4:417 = 0.04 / 41.9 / 41.3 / 43.5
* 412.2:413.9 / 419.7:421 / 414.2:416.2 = 0.10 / 43.5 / 39.7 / 43.9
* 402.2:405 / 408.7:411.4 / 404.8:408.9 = 0.06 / 43.8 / 41.1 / 43.1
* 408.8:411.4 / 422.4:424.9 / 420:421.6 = 0.02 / 43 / 45.2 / 46.8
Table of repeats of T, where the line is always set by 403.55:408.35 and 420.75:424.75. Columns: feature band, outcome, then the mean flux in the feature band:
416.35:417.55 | 0.068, 42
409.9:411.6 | 0.015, 42.2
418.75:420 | 0.113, 41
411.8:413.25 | -0.015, 43.9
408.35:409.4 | -0.083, 45.5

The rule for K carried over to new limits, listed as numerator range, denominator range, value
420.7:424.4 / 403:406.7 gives 1.13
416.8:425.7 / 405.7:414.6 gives 1.04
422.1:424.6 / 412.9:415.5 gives 1.11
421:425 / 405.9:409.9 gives 1.10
